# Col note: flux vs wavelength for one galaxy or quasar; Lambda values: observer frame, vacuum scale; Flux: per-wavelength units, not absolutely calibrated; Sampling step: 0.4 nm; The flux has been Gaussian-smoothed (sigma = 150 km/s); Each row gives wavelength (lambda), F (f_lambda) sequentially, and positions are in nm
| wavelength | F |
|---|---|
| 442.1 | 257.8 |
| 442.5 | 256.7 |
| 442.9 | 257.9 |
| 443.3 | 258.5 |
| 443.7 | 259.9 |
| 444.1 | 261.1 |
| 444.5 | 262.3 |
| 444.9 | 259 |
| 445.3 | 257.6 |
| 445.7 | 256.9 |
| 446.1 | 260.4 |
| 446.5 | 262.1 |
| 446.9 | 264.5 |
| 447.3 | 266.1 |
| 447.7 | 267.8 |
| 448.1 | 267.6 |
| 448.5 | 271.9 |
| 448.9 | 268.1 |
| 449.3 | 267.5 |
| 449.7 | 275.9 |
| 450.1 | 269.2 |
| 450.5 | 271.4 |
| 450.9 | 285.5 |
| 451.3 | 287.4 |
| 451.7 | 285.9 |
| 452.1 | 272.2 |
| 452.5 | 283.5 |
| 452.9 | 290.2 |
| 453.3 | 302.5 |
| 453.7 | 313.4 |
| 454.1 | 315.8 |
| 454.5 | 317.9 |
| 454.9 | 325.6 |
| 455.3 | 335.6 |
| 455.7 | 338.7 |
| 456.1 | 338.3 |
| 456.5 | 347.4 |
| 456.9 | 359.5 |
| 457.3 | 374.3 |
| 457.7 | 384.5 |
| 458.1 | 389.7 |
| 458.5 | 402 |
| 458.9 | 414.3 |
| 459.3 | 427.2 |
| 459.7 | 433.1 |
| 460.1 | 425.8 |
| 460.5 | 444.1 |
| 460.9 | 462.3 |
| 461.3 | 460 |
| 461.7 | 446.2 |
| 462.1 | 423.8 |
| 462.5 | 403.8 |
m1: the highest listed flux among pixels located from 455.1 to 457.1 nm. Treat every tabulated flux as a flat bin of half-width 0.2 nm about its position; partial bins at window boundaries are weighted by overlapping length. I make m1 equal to 359.5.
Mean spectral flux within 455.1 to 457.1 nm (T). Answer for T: 344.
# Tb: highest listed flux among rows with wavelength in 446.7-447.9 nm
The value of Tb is 267.8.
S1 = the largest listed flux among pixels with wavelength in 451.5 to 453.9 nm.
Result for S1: 313.4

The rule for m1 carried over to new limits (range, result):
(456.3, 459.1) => 414.3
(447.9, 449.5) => 271.9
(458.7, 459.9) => 433.1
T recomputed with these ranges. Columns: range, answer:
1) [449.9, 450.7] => 270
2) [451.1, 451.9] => 287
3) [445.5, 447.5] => 262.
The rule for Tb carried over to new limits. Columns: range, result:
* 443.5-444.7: 262.3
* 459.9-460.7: 444.1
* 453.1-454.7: 317.9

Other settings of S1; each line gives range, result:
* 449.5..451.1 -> 285.5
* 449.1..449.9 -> 275.9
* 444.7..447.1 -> 264.5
